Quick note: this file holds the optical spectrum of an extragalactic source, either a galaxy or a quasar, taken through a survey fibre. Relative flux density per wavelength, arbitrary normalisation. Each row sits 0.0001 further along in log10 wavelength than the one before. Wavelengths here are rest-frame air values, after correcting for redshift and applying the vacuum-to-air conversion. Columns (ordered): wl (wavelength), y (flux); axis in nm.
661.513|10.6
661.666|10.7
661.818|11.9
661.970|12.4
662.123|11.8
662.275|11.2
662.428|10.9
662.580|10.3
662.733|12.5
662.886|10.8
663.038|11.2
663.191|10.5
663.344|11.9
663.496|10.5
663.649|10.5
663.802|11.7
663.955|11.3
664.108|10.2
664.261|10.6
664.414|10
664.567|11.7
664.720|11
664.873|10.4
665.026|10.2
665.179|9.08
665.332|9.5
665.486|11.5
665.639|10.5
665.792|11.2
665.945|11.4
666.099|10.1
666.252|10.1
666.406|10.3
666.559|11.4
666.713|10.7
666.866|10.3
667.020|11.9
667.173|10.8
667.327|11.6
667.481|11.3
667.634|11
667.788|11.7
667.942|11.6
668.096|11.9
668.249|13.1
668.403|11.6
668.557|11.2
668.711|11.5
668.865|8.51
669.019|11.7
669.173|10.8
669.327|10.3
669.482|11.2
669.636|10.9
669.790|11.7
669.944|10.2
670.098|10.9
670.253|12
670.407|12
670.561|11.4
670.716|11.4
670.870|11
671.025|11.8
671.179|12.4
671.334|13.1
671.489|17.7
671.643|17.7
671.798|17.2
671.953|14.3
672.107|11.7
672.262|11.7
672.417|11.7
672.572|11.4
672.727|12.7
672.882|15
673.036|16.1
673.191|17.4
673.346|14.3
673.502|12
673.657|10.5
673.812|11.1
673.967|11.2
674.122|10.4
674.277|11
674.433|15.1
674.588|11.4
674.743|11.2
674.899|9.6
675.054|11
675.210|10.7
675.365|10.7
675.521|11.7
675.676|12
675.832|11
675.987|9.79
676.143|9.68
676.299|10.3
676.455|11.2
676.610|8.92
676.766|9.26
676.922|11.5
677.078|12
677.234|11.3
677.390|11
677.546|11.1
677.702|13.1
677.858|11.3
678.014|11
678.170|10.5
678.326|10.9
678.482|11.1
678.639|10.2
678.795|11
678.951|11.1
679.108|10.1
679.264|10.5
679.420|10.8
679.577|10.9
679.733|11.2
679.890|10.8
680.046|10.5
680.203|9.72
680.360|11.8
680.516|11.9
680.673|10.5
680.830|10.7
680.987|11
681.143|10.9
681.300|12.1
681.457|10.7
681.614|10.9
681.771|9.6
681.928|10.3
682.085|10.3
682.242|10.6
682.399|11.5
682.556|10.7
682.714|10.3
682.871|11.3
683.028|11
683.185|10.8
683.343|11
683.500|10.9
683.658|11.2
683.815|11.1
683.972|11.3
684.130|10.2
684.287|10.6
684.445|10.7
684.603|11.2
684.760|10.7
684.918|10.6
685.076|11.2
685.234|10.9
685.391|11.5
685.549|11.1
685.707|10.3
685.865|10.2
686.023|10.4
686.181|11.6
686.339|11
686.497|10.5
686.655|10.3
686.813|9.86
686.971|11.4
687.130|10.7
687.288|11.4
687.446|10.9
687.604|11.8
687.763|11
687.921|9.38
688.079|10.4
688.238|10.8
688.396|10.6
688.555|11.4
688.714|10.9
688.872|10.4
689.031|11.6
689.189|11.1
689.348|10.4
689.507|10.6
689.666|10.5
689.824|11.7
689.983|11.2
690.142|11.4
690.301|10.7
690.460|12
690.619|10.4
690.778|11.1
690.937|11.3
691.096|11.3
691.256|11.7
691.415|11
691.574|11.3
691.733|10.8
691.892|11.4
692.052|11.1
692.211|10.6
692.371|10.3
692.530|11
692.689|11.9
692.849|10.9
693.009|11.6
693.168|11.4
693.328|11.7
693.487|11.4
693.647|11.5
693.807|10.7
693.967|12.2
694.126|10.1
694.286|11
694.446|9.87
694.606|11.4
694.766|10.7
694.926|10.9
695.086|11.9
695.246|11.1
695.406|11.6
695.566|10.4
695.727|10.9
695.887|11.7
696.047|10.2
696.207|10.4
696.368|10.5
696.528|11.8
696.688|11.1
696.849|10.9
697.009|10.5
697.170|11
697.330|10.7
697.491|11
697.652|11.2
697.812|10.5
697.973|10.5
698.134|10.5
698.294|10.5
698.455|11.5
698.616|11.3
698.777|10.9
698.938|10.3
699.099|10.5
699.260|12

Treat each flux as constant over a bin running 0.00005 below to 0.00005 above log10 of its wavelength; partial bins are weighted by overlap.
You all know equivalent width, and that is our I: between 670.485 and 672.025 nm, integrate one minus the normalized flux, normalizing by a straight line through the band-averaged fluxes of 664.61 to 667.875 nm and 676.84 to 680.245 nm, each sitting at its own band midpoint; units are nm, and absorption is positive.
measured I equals -0.42 nm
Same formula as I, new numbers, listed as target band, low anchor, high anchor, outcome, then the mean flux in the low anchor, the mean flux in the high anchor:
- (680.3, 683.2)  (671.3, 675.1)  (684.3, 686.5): 0.16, 13.1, 10.9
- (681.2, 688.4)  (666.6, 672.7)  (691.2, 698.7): 0.37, 11.9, 11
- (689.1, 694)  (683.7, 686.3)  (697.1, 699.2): -0.15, 10.9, 10.8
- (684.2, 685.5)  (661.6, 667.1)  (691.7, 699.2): 0.00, 10.9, 11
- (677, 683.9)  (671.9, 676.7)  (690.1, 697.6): 0.38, 11.8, 11.1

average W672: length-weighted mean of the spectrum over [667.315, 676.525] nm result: 12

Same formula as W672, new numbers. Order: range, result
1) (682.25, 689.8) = 10.8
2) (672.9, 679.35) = 11.4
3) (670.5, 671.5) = 12.4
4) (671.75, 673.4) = 13.9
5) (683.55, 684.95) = 10.9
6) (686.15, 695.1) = 11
